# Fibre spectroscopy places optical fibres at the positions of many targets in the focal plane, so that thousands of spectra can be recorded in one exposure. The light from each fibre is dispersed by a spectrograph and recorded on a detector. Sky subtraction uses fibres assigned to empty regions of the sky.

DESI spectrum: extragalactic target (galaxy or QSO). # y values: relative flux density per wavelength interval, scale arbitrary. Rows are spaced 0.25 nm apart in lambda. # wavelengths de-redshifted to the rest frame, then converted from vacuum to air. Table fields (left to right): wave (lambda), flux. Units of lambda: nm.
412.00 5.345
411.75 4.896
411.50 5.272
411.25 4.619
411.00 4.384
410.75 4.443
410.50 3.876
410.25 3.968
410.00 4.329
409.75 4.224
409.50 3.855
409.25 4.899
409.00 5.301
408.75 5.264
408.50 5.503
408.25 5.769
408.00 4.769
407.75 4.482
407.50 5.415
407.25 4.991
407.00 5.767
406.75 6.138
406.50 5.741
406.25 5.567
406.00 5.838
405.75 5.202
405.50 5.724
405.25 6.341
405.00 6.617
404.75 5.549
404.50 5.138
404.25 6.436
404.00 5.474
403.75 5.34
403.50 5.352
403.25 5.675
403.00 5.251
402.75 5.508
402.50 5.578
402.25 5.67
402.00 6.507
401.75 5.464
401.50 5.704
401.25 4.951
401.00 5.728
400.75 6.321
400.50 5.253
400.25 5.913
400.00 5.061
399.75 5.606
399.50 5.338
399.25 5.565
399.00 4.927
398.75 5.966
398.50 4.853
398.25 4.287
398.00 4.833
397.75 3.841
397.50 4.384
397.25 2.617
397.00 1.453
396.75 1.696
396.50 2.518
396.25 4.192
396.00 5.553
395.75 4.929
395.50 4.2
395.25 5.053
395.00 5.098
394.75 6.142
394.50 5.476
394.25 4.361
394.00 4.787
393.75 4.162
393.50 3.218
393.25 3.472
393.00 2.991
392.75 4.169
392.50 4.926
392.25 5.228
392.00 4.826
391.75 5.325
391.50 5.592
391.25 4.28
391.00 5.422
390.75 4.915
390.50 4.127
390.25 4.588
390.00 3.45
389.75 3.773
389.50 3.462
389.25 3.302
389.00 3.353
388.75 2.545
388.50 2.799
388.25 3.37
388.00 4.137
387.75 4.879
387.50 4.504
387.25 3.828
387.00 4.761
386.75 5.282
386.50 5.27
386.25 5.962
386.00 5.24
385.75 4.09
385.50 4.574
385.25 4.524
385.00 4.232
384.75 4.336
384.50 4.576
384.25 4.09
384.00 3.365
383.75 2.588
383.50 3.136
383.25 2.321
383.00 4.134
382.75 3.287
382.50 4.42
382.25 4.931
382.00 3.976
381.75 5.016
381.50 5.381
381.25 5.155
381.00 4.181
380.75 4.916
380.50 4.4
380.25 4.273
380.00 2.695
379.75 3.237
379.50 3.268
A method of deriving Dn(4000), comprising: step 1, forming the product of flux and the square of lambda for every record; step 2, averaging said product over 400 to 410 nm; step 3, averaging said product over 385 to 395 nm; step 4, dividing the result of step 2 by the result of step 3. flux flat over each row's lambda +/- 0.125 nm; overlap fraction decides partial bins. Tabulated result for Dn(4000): 1.3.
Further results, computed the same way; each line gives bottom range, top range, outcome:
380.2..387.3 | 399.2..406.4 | 1.43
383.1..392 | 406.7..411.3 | 1.28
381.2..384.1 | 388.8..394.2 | 1.12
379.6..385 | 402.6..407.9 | 1.56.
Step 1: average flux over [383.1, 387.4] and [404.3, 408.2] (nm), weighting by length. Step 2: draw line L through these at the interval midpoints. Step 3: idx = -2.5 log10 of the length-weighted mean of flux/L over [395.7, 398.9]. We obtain 0.27 mag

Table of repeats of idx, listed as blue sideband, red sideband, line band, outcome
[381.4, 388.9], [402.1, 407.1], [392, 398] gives 0.19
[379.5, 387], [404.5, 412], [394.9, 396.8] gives 0.11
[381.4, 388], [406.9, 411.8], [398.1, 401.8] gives -0.17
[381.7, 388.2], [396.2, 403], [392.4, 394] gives 0.18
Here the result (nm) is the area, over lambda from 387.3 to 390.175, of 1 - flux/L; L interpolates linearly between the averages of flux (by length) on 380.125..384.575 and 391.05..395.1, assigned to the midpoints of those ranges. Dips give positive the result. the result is 0.52 nm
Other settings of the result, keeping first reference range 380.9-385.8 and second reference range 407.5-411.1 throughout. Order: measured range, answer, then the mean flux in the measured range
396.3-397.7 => 0.55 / 2.69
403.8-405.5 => -0.49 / 5.89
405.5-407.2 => -0.39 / 5.68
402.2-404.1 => -0.39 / 5.47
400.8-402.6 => -0.47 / 5.69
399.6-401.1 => -0.39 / 5.64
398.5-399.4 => -0.19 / 5.39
